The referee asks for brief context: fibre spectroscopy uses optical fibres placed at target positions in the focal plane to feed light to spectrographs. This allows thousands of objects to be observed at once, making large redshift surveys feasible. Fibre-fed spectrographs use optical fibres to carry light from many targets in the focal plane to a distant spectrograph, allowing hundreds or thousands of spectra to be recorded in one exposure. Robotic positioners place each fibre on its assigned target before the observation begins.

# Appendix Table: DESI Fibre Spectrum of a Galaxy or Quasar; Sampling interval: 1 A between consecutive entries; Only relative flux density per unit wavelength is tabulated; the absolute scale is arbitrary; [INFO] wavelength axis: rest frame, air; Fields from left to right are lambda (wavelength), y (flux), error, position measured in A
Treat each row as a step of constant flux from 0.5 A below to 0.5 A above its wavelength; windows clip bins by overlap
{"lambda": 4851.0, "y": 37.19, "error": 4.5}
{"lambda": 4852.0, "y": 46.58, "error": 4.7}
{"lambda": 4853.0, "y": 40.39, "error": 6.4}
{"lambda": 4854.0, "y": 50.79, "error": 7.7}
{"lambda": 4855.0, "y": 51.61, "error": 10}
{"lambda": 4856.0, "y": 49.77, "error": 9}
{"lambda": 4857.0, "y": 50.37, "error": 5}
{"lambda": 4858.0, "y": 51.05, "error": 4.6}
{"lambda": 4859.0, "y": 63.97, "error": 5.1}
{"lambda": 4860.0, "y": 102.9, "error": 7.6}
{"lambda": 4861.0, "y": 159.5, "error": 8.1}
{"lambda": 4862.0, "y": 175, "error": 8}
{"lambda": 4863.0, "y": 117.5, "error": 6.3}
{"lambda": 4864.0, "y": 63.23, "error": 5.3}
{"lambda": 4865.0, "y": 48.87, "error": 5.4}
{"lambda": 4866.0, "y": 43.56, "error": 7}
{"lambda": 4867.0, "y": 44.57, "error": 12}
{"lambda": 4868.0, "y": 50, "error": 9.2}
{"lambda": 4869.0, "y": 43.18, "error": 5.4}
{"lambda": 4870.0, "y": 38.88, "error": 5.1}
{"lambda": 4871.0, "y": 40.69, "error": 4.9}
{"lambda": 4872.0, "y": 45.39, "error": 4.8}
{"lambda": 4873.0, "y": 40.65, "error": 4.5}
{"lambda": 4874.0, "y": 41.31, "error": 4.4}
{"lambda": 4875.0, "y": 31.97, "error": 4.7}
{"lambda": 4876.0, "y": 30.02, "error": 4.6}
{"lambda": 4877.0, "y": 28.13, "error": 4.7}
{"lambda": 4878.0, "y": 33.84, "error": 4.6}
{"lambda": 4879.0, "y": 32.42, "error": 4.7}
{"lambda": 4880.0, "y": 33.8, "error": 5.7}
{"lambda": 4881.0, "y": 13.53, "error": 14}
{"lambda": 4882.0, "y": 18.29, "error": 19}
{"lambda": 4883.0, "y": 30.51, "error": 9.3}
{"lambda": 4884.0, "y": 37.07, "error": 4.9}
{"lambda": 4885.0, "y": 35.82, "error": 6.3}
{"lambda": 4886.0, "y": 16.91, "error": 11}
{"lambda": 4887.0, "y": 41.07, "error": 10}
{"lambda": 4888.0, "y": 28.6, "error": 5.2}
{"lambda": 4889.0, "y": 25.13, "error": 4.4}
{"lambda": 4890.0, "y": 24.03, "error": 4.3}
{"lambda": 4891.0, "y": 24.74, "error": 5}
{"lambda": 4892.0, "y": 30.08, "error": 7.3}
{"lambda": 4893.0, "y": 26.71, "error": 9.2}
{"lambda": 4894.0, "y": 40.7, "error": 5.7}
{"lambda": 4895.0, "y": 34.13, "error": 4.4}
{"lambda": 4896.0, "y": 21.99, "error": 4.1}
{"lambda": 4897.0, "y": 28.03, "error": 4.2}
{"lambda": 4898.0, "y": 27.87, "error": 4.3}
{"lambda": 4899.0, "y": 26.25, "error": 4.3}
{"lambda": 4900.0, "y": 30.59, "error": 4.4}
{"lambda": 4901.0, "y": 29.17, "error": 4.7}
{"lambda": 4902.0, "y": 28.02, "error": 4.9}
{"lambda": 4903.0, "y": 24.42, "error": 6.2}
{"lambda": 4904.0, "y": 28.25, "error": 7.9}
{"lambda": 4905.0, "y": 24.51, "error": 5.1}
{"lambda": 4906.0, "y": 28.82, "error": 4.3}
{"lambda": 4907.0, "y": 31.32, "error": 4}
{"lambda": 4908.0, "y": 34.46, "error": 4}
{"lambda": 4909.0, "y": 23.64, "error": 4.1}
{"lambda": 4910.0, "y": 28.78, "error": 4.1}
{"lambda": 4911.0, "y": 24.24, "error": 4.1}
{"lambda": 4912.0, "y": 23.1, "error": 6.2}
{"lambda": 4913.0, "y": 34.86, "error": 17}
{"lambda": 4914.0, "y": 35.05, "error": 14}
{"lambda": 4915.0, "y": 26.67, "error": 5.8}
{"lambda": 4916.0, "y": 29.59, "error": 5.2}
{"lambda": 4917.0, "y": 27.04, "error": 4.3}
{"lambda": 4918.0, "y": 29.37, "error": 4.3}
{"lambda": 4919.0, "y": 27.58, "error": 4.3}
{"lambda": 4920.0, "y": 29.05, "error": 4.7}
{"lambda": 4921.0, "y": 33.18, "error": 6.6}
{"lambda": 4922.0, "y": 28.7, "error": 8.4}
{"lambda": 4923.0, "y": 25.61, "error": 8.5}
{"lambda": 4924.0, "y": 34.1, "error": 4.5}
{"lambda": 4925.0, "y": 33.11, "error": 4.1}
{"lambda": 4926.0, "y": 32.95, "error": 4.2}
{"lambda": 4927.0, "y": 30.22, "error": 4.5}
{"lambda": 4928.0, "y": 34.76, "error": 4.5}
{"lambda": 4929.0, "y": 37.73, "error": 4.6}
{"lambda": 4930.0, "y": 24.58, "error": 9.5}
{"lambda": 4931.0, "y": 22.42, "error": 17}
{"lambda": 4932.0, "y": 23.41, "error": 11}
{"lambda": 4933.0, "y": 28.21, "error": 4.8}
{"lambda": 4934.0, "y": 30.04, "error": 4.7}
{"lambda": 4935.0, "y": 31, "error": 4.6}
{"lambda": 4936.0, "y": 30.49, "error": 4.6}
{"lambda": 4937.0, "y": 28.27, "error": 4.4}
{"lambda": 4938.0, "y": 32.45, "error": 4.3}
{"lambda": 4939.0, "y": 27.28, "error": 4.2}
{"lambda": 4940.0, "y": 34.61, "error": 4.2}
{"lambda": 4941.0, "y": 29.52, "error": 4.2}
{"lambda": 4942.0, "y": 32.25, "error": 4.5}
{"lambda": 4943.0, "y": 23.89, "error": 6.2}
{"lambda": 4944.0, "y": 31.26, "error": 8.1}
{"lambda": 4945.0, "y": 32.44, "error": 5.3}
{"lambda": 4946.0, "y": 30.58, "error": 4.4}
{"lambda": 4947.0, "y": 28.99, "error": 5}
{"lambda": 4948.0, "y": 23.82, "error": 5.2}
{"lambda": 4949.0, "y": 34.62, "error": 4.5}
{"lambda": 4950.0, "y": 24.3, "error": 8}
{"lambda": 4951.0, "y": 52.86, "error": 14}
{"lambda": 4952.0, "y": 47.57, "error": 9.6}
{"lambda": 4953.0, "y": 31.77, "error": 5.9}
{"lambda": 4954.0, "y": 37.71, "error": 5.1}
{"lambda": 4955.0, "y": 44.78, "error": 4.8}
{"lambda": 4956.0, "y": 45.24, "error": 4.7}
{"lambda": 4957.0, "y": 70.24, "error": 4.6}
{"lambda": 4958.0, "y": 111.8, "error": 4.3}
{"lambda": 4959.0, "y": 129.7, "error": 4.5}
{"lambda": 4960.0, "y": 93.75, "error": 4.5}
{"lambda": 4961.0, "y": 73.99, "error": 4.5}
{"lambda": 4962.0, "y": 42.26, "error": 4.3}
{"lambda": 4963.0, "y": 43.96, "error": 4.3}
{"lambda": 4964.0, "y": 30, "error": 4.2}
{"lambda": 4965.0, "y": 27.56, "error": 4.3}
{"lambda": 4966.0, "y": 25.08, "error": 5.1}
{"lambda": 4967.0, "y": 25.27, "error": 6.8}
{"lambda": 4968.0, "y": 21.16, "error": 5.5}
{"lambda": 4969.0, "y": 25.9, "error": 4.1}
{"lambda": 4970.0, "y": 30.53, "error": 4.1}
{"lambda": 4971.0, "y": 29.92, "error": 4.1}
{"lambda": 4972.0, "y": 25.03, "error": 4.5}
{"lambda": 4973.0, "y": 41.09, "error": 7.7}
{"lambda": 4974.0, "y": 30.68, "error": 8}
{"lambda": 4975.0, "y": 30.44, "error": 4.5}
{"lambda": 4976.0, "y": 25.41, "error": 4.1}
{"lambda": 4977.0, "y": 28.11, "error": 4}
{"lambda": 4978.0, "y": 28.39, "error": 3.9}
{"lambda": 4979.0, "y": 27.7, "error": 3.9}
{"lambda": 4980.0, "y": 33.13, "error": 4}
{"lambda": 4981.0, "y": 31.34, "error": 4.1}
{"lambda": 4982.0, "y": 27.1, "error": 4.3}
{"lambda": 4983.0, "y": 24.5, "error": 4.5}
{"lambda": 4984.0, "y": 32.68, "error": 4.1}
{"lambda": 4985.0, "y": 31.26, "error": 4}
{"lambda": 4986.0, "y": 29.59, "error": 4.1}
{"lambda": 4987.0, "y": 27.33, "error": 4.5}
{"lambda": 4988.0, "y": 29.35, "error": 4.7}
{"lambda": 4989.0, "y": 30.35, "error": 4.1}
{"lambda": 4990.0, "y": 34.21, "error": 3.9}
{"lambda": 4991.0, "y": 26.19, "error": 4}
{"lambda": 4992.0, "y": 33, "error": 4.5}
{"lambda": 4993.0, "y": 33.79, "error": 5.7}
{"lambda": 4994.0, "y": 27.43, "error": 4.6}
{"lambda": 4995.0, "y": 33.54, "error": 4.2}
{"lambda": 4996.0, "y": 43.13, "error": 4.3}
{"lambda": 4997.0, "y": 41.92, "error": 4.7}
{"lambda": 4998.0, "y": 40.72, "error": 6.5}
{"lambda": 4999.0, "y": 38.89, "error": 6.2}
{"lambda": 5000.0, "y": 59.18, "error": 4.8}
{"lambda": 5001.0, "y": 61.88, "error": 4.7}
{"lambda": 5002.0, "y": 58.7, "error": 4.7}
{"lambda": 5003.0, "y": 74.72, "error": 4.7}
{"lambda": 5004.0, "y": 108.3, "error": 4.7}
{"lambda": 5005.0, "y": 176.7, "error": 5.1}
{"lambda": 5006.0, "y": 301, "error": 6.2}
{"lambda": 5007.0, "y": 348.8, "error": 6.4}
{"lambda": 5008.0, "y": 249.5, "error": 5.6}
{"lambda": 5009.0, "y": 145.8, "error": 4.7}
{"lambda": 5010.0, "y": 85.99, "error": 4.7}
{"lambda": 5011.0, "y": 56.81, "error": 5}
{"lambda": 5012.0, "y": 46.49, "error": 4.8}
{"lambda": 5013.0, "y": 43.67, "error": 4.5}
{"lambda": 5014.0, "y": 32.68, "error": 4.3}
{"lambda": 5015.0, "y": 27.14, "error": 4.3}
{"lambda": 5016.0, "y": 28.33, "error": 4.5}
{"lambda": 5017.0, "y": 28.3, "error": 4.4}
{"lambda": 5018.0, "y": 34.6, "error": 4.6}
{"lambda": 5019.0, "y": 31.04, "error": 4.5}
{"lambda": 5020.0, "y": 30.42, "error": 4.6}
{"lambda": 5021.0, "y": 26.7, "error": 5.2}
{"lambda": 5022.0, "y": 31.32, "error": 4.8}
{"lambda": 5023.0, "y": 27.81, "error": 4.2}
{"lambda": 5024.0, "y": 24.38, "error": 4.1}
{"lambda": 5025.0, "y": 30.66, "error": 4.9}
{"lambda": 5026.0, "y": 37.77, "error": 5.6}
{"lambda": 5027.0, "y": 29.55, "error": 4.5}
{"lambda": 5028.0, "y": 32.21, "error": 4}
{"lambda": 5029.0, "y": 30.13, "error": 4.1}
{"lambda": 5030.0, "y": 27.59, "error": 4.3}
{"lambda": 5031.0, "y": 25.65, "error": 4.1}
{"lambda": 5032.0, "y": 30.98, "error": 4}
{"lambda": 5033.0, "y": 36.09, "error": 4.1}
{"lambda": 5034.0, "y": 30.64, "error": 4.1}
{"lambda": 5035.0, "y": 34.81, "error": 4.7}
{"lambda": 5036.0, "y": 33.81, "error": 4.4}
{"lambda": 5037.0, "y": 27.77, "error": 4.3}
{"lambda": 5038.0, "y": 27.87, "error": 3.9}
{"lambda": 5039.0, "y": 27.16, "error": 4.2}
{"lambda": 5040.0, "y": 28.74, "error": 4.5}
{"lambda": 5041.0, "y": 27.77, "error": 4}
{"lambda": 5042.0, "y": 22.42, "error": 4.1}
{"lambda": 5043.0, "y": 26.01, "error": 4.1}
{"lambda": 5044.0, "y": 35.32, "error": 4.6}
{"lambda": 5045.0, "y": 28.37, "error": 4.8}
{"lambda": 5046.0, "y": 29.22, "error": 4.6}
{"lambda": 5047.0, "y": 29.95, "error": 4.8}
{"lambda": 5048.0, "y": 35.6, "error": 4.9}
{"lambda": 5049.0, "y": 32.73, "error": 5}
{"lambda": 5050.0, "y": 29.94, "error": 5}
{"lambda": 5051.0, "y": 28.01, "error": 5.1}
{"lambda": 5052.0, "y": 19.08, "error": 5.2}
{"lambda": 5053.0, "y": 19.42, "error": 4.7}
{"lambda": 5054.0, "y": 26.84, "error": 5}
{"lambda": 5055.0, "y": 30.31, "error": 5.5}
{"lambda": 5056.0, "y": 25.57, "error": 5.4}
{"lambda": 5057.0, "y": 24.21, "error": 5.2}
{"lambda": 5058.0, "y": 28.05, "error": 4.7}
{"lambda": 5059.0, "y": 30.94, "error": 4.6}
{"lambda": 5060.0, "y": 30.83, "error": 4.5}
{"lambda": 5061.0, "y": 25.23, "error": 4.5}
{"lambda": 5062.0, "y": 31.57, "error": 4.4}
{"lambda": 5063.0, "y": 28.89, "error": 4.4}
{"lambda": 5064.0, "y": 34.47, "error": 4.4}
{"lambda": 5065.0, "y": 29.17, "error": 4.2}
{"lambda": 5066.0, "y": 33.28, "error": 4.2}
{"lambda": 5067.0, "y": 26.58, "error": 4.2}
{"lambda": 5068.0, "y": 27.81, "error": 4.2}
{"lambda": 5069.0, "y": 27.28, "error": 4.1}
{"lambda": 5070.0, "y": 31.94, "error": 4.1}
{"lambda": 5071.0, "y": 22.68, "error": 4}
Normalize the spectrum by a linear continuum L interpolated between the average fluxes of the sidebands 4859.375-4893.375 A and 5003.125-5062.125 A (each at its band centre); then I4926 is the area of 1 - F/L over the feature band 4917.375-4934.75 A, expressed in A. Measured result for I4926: 6.7 A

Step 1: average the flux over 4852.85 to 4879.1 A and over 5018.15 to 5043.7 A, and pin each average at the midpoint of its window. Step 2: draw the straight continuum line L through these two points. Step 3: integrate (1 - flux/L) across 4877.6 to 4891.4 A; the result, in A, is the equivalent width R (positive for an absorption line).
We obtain 6.8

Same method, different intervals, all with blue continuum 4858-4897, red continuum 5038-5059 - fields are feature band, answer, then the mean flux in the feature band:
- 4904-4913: 3.15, 27.8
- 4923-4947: 5.91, 30.1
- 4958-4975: -3.82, 45.1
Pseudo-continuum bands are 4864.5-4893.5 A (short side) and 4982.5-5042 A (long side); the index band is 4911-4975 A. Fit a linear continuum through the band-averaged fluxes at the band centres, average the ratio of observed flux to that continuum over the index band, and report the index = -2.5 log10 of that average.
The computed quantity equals 0.21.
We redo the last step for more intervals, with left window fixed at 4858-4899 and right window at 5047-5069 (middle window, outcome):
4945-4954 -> 0.12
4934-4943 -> 0.29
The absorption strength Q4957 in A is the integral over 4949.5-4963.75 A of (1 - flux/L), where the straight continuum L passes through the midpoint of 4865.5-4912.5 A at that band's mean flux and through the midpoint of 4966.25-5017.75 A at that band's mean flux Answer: -3.3 A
